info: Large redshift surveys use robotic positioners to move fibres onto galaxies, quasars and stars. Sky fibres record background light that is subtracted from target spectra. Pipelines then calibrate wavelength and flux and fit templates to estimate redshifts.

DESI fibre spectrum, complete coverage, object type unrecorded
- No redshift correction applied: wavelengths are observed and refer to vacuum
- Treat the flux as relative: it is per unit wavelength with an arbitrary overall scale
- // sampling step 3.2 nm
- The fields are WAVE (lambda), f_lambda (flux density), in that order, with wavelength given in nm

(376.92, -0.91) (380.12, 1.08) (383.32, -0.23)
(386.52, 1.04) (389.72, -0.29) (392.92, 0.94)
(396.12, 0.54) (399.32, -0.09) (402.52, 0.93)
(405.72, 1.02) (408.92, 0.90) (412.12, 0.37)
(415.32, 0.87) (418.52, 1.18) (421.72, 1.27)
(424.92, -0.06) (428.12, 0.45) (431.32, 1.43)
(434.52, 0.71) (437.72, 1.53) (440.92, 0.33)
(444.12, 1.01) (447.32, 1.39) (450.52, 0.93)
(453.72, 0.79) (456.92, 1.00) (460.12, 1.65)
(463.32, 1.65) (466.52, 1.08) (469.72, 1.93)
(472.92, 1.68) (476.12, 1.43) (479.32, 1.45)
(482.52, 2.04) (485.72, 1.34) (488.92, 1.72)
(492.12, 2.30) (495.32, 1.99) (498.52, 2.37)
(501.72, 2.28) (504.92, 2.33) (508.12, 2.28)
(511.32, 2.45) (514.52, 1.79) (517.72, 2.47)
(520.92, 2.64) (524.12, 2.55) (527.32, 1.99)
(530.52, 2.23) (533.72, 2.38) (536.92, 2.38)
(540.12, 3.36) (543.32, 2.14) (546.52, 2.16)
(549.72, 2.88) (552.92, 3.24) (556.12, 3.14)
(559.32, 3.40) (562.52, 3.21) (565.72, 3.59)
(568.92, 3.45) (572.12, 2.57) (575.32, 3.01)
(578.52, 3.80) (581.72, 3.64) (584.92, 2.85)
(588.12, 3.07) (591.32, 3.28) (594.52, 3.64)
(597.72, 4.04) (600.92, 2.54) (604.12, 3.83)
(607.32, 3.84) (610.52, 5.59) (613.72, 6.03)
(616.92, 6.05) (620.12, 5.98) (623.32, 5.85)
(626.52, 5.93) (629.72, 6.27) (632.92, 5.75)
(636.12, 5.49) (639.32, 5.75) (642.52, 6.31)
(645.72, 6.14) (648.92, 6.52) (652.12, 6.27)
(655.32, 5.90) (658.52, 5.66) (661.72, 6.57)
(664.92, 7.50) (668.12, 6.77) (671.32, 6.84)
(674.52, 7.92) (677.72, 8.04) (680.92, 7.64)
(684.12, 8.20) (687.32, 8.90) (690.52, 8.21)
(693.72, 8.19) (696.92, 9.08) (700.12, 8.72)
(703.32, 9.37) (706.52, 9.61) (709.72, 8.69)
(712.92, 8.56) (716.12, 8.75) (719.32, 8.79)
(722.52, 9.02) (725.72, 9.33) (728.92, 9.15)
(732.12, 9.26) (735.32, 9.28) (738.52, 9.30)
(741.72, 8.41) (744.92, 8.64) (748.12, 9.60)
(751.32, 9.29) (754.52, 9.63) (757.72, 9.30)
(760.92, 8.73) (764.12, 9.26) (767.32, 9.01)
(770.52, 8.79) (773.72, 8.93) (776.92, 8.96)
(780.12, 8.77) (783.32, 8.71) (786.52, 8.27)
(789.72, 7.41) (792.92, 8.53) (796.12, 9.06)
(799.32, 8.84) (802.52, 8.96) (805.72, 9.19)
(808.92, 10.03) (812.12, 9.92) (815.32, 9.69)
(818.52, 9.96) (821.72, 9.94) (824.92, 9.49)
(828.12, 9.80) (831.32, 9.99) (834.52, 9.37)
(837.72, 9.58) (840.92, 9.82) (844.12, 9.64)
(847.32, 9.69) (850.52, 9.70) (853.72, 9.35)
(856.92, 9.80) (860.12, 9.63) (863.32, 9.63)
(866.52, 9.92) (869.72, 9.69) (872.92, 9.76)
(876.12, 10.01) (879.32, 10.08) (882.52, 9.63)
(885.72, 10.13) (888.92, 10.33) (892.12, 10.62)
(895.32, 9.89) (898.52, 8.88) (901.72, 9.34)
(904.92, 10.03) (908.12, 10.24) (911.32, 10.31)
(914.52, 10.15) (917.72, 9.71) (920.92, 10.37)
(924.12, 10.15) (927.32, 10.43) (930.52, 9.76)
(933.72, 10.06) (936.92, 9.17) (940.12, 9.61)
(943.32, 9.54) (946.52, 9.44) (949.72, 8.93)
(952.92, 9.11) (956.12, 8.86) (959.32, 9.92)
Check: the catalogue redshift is 0.526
